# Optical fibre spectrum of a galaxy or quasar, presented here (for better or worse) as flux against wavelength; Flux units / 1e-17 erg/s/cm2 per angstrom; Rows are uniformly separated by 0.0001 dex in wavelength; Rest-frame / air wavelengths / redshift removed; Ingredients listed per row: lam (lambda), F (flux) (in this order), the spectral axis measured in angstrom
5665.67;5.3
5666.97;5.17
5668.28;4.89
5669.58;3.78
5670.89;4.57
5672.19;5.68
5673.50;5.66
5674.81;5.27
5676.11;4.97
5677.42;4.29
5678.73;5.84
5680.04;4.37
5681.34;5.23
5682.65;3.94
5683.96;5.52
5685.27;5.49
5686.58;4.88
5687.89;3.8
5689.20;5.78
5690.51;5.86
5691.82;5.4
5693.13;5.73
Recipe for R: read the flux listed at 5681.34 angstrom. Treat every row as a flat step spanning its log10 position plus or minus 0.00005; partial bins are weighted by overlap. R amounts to 5.23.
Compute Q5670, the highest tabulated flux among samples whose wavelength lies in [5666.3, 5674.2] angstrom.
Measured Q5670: 5.68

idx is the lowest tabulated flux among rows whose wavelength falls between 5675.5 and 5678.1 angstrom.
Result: 4.29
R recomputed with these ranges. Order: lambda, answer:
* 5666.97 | 5.17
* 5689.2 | 5.78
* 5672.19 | 5.68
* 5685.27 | 5.49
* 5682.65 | 3.94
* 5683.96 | 5.52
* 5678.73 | 5.84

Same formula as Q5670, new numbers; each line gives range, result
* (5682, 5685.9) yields 5.52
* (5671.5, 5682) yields 5.84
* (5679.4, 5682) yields 5.23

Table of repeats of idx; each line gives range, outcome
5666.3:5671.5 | 3.78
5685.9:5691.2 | 3.8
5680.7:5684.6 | 3.94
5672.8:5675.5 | 5.27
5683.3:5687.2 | 4.88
